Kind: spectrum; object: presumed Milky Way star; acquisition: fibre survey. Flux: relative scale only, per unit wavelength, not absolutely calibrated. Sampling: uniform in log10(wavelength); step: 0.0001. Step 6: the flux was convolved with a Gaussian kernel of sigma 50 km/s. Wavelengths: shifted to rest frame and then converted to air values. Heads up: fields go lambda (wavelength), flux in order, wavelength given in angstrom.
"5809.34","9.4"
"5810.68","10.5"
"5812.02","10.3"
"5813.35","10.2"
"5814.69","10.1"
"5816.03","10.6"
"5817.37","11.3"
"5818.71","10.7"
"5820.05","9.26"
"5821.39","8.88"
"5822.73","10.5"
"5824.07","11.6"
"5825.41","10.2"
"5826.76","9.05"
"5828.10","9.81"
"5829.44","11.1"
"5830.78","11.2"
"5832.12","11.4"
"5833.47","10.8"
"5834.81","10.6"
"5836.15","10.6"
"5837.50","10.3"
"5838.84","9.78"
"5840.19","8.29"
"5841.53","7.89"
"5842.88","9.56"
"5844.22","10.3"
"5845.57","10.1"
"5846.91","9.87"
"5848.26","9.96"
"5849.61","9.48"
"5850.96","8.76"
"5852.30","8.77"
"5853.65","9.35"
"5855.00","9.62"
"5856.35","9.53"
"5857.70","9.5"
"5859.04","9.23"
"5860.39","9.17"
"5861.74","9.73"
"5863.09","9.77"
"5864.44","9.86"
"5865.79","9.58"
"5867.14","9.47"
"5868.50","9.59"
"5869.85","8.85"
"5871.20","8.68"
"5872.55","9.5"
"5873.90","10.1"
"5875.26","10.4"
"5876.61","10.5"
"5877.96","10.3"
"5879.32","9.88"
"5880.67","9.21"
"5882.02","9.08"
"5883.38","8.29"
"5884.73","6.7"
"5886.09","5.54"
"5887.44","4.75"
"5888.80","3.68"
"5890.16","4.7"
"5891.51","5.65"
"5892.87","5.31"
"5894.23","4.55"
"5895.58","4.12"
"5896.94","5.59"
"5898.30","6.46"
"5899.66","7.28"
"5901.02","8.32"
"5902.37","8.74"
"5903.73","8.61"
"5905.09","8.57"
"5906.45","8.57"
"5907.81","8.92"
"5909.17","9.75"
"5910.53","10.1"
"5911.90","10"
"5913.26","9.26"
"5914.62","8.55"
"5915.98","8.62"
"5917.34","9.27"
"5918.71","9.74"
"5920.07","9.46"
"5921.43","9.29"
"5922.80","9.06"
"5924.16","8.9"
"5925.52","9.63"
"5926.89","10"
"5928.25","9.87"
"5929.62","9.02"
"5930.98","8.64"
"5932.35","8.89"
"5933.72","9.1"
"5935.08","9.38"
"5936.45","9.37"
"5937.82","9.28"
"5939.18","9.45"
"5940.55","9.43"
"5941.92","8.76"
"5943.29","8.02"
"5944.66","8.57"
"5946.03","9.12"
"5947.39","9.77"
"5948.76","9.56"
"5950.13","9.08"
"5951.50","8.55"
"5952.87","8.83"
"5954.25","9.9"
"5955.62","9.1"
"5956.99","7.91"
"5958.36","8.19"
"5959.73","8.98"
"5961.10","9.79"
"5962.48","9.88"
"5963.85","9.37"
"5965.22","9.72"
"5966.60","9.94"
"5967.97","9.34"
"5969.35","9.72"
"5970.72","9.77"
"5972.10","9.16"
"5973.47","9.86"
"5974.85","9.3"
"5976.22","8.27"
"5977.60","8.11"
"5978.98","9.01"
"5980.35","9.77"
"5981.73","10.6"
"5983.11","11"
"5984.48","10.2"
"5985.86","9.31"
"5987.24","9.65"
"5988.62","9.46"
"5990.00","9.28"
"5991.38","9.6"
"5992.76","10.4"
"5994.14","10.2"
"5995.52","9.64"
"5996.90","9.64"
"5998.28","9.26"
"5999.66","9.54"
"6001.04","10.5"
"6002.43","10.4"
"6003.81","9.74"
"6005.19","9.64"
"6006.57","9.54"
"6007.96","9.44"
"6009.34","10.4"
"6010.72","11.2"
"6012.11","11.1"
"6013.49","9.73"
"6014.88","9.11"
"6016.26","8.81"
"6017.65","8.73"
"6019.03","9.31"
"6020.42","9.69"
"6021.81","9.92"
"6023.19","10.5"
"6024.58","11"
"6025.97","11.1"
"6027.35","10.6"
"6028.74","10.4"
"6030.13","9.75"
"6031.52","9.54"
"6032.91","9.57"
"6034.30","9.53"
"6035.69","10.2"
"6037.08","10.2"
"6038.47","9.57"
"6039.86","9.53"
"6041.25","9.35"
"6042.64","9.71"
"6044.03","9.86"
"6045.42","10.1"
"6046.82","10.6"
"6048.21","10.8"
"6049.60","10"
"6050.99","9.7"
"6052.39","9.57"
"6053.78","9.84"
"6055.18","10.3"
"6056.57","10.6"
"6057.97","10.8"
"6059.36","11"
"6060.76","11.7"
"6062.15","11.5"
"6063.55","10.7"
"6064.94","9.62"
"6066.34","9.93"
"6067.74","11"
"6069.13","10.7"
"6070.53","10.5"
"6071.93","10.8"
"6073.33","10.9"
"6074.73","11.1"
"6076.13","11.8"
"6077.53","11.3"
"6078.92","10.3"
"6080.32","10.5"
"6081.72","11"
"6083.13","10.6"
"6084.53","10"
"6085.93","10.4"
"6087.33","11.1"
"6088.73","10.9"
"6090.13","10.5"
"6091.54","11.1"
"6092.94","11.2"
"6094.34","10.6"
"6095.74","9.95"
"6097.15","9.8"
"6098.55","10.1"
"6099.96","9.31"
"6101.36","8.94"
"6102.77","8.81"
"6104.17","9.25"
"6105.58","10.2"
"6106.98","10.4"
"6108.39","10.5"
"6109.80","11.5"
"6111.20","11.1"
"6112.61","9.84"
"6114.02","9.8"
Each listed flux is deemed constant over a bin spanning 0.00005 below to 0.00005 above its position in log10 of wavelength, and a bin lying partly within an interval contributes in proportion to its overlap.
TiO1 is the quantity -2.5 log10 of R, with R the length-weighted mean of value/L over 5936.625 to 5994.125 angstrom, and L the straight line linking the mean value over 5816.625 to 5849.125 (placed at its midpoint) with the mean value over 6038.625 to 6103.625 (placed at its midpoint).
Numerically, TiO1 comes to 0.10 mag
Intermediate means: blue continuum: 10.1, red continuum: 10.4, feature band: 9.35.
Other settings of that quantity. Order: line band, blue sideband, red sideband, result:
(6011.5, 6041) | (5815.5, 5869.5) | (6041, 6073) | 0.05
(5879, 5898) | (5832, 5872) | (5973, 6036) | 0.49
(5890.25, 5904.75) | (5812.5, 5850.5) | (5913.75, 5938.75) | 0.42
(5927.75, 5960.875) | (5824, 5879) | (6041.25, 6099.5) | 0.12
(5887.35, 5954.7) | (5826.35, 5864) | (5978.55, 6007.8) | 0.17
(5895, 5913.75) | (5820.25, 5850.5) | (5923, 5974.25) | 0.17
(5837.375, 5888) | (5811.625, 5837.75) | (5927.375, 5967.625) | 0.10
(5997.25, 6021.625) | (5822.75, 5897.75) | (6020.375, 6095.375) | 0.03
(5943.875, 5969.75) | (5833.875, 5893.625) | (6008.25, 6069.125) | 0.04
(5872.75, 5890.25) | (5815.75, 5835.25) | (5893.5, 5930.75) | 0.15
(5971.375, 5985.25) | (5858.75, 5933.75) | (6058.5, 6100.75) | -0.01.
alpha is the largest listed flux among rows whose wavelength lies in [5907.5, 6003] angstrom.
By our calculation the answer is 11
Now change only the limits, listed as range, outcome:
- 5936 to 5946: 9.45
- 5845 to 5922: 10.5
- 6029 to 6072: 11.7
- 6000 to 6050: 11.2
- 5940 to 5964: 9.9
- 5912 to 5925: 9.74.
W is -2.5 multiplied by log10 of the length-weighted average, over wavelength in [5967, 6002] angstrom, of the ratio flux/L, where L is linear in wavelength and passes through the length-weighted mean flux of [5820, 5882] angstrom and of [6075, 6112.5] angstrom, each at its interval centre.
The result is 0.055 mag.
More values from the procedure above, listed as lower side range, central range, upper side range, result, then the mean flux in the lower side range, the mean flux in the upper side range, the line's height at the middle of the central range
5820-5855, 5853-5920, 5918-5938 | 0.15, 9.91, 9.31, 9.58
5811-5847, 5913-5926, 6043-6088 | 0.13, 10.2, 10.6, 10.3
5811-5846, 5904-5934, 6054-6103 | 0.12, 10.2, 10.6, 10.3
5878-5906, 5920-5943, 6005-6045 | -0.19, 6.85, 9.9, 7.75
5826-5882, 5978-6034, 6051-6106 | 0.04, 9.73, 10.5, 10.2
